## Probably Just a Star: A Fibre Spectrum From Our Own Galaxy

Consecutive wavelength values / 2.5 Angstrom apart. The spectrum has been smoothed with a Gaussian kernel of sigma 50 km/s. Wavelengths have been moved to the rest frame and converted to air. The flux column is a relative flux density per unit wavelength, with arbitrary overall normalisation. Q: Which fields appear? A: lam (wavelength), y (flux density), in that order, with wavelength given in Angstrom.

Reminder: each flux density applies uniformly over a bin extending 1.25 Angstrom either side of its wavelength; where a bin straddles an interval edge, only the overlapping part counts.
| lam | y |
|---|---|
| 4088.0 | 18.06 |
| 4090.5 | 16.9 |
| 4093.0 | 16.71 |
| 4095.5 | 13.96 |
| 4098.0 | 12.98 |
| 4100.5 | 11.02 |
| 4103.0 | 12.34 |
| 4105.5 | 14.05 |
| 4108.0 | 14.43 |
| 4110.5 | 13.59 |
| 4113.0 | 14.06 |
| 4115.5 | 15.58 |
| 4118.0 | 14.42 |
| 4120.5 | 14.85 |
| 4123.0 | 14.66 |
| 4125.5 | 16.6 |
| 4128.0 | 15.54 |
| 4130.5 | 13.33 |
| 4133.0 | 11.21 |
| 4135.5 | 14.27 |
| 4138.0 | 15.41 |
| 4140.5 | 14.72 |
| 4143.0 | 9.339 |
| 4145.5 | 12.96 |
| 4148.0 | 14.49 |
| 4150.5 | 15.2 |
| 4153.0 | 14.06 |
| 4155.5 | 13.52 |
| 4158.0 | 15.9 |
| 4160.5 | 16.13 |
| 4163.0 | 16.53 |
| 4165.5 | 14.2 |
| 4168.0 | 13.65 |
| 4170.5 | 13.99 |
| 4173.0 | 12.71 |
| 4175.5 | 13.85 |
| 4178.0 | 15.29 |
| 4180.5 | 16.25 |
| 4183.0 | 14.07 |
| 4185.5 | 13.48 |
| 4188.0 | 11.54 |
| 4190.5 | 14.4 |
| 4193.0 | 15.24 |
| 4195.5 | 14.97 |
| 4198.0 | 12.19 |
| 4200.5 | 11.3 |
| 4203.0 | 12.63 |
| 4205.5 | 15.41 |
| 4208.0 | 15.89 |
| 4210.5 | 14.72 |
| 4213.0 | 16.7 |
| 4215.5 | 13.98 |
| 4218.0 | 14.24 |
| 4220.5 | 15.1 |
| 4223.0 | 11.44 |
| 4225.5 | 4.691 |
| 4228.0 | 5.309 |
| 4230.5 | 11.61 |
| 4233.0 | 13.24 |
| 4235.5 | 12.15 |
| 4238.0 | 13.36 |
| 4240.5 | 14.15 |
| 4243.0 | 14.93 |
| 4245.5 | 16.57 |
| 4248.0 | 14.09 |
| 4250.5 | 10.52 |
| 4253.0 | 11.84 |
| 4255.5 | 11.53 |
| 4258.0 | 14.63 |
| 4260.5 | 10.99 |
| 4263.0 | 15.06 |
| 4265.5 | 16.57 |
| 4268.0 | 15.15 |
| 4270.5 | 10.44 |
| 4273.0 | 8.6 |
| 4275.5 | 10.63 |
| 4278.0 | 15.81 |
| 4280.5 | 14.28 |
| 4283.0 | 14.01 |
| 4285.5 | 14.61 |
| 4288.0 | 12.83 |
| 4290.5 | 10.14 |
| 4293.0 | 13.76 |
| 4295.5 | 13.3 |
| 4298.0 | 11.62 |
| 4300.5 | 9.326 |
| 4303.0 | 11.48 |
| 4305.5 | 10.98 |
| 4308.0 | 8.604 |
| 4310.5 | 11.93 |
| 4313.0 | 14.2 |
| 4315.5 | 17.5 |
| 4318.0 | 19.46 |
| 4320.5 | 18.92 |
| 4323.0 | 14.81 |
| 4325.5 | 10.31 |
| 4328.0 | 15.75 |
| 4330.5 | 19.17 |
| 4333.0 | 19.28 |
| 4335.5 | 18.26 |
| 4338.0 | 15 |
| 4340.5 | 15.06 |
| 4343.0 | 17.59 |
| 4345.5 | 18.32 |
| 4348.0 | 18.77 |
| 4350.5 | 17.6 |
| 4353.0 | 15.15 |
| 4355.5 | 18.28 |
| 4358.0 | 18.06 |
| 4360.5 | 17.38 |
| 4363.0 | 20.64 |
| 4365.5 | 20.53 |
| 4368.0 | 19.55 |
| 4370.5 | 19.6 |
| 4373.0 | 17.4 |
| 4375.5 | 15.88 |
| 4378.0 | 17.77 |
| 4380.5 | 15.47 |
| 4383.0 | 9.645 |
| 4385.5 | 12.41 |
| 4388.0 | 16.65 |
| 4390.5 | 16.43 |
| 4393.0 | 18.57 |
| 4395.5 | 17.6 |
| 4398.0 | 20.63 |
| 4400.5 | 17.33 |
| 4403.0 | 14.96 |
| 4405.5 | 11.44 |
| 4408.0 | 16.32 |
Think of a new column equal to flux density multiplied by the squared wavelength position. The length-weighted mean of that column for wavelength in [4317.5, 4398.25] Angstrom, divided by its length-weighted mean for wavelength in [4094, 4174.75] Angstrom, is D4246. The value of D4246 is 1.3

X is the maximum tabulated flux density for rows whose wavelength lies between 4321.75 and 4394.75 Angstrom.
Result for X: 20.64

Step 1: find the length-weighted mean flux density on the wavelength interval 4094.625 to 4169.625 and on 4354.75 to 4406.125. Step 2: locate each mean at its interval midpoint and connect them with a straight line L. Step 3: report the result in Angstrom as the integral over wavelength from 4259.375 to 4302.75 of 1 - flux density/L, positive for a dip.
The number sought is 8.5 Angstrom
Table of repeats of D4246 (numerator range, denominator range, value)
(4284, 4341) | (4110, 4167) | 1.07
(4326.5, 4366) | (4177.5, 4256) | 1.42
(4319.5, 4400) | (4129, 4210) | 1.33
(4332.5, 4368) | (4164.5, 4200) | 1.39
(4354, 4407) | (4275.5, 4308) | 1.42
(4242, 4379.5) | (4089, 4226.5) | 1.15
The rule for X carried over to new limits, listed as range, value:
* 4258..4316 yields 17.5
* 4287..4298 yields 13.76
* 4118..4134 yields 16.6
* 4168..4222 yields 16.7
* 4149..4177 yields 16.53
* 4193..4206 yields 15.41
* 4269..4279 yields 15.81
